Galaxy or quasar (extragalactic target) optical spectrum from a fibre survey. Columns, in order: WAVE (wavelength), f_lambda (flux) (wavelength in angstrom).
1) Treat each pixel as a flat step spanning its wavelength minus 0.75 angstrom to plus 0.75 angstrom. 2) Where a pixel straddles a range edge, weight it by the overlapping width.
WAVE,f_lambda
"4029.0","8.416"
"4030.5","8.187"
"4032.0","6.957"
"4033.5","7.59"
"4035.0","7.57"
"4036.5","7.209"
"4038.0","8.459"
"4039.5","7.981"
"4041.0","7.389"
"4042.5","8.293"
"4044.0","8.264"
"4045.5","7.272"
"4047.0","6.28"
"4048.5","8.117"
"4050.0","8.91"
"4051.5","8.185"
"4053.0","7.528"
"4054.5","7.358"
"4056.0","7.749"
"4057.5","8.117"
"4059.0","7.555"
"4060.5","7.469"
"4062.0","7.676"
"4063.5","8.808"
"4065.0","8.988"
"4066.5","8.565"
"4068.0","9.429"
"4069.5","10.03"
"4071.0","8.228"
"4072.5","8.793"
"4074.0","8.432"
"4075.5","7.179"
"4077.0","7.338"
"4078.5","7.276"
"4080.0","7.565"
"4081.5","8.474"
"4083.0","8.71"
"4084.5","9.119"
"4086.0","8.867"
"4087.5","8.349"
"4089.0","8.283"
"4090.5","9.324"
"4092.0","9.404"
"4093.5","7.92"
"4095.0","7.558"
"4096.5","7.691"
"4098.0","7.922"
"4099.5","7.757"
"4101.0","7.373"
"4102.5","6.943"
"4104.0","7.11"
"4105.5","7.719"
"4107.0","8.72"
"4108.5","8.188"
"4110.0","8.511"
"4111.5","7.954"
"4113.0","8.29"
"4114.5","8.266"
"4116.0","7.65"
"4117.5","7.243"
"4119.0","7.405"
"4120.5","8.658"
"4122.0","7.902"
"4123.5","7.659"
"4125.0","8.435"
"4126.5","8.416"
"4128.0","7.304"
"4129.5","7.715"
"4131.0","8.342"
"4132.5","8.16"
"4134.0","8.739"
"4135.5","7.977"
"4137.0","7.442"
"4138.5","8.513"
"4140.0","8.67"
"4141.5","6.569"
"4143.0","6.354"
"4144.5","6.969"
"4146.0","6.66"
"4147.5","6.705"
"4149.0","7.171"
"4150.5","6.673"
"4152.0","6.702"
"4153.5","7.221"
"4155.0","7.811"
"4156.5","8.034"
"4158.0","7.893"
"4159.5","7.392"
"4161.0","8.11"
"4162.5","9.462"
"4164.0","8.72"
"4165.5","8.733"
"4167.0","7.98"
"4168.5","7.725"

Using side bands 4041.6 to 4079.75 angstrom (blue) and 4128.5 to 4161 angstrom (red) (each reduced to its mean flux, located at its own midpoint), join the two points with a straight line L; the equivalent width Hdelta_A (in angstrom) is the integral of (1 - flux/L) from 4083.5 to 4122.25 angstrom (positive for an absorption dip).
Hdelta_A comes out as -1.5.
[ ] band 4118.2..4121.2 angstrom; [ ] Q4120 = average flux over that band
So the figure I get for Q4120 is 8.01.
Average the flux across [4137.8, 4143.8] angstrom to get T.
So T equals 7.51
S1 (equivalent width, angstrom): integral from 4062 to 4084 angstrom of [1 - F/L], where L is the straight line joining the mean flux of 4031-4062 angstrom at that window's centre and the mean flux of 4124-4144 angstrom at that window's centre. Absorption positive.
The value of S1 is -1.8 angstrom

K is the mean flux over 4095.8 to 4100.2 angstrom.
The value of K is 7.79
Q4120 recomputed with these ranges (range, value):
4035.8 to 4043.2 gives 7.87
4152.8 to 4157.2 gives 7.69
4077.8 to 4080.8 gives 7.44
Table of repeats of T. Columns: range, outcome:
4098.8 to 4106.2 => 7.38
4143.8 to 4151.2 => 6.84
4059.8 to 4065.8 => 8.24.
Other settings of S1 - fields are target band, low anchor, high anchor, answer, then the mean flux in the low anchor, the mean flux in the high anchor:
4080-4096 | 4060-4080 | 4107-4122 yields -0.7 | 8.31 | 8.05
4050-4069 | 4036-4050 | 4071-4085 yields -0.6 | 7.77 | 8.09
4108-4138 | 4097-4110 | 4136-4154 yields -2.2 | 7.76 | 7.15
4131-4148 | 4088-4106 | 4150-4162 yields 0.2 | 7.93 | 7.54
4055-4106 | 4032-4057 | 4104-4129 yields -2.0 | 7.74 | 7.99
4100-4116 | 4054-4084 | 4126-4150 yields -0.1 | 8.2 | 7.59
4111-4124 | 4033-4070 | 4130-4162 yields -0.3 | 8.02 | 7.55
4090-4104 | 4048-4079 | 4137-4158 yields -0.2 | 8.19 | 7.27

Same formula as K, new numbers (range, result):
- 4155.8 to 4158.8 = 7.95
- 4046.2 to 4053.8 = 7.8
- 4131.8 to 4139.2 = 8.16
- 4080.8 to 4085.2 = 8.77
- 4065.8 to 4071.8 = 9.06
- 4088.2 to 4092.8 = 8.98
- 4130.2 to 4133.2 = 8.24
